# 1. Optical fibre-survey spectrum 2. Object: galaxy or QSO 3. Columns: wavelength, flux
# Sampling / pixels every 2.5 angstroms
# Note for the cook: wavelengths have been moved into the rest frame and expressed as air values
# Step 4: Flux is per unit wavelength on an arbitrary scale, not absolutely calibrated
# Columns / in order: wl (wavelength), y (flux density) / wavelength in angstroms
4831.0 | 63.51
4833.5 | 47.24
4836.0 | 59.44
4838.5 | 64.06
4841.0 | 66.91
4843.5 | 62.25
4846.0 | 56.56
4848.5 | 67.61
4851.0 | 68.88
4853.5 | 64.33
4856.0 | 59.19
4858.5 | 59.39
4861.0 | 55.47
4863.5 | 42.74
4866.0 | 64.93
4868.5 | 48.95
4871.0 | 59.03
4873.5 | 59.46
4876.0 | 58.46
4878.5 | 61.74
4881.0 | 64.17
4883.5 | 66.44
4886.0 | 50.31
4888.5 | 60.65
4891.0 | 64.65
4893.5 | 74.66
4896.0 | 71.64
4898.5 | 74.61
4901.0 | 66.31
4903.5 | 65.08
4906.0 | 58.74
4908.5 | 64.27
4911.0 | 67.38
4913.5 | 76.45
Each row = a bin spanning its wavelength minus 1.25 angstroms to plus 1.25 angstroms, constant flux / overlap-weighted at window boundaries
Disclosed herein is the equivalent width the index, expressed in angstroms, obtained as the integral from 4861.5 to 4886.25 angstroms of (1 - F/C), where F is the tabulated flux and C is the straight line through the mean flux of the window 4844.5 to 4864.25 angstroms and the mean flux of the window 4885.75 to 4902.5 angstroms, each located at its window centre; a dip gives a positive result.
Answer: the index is 2.2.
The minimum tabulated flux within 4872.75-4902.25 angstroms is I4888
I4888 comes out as 50.31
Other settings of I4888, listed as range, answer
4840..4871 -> 42.74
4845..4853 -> 56.56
